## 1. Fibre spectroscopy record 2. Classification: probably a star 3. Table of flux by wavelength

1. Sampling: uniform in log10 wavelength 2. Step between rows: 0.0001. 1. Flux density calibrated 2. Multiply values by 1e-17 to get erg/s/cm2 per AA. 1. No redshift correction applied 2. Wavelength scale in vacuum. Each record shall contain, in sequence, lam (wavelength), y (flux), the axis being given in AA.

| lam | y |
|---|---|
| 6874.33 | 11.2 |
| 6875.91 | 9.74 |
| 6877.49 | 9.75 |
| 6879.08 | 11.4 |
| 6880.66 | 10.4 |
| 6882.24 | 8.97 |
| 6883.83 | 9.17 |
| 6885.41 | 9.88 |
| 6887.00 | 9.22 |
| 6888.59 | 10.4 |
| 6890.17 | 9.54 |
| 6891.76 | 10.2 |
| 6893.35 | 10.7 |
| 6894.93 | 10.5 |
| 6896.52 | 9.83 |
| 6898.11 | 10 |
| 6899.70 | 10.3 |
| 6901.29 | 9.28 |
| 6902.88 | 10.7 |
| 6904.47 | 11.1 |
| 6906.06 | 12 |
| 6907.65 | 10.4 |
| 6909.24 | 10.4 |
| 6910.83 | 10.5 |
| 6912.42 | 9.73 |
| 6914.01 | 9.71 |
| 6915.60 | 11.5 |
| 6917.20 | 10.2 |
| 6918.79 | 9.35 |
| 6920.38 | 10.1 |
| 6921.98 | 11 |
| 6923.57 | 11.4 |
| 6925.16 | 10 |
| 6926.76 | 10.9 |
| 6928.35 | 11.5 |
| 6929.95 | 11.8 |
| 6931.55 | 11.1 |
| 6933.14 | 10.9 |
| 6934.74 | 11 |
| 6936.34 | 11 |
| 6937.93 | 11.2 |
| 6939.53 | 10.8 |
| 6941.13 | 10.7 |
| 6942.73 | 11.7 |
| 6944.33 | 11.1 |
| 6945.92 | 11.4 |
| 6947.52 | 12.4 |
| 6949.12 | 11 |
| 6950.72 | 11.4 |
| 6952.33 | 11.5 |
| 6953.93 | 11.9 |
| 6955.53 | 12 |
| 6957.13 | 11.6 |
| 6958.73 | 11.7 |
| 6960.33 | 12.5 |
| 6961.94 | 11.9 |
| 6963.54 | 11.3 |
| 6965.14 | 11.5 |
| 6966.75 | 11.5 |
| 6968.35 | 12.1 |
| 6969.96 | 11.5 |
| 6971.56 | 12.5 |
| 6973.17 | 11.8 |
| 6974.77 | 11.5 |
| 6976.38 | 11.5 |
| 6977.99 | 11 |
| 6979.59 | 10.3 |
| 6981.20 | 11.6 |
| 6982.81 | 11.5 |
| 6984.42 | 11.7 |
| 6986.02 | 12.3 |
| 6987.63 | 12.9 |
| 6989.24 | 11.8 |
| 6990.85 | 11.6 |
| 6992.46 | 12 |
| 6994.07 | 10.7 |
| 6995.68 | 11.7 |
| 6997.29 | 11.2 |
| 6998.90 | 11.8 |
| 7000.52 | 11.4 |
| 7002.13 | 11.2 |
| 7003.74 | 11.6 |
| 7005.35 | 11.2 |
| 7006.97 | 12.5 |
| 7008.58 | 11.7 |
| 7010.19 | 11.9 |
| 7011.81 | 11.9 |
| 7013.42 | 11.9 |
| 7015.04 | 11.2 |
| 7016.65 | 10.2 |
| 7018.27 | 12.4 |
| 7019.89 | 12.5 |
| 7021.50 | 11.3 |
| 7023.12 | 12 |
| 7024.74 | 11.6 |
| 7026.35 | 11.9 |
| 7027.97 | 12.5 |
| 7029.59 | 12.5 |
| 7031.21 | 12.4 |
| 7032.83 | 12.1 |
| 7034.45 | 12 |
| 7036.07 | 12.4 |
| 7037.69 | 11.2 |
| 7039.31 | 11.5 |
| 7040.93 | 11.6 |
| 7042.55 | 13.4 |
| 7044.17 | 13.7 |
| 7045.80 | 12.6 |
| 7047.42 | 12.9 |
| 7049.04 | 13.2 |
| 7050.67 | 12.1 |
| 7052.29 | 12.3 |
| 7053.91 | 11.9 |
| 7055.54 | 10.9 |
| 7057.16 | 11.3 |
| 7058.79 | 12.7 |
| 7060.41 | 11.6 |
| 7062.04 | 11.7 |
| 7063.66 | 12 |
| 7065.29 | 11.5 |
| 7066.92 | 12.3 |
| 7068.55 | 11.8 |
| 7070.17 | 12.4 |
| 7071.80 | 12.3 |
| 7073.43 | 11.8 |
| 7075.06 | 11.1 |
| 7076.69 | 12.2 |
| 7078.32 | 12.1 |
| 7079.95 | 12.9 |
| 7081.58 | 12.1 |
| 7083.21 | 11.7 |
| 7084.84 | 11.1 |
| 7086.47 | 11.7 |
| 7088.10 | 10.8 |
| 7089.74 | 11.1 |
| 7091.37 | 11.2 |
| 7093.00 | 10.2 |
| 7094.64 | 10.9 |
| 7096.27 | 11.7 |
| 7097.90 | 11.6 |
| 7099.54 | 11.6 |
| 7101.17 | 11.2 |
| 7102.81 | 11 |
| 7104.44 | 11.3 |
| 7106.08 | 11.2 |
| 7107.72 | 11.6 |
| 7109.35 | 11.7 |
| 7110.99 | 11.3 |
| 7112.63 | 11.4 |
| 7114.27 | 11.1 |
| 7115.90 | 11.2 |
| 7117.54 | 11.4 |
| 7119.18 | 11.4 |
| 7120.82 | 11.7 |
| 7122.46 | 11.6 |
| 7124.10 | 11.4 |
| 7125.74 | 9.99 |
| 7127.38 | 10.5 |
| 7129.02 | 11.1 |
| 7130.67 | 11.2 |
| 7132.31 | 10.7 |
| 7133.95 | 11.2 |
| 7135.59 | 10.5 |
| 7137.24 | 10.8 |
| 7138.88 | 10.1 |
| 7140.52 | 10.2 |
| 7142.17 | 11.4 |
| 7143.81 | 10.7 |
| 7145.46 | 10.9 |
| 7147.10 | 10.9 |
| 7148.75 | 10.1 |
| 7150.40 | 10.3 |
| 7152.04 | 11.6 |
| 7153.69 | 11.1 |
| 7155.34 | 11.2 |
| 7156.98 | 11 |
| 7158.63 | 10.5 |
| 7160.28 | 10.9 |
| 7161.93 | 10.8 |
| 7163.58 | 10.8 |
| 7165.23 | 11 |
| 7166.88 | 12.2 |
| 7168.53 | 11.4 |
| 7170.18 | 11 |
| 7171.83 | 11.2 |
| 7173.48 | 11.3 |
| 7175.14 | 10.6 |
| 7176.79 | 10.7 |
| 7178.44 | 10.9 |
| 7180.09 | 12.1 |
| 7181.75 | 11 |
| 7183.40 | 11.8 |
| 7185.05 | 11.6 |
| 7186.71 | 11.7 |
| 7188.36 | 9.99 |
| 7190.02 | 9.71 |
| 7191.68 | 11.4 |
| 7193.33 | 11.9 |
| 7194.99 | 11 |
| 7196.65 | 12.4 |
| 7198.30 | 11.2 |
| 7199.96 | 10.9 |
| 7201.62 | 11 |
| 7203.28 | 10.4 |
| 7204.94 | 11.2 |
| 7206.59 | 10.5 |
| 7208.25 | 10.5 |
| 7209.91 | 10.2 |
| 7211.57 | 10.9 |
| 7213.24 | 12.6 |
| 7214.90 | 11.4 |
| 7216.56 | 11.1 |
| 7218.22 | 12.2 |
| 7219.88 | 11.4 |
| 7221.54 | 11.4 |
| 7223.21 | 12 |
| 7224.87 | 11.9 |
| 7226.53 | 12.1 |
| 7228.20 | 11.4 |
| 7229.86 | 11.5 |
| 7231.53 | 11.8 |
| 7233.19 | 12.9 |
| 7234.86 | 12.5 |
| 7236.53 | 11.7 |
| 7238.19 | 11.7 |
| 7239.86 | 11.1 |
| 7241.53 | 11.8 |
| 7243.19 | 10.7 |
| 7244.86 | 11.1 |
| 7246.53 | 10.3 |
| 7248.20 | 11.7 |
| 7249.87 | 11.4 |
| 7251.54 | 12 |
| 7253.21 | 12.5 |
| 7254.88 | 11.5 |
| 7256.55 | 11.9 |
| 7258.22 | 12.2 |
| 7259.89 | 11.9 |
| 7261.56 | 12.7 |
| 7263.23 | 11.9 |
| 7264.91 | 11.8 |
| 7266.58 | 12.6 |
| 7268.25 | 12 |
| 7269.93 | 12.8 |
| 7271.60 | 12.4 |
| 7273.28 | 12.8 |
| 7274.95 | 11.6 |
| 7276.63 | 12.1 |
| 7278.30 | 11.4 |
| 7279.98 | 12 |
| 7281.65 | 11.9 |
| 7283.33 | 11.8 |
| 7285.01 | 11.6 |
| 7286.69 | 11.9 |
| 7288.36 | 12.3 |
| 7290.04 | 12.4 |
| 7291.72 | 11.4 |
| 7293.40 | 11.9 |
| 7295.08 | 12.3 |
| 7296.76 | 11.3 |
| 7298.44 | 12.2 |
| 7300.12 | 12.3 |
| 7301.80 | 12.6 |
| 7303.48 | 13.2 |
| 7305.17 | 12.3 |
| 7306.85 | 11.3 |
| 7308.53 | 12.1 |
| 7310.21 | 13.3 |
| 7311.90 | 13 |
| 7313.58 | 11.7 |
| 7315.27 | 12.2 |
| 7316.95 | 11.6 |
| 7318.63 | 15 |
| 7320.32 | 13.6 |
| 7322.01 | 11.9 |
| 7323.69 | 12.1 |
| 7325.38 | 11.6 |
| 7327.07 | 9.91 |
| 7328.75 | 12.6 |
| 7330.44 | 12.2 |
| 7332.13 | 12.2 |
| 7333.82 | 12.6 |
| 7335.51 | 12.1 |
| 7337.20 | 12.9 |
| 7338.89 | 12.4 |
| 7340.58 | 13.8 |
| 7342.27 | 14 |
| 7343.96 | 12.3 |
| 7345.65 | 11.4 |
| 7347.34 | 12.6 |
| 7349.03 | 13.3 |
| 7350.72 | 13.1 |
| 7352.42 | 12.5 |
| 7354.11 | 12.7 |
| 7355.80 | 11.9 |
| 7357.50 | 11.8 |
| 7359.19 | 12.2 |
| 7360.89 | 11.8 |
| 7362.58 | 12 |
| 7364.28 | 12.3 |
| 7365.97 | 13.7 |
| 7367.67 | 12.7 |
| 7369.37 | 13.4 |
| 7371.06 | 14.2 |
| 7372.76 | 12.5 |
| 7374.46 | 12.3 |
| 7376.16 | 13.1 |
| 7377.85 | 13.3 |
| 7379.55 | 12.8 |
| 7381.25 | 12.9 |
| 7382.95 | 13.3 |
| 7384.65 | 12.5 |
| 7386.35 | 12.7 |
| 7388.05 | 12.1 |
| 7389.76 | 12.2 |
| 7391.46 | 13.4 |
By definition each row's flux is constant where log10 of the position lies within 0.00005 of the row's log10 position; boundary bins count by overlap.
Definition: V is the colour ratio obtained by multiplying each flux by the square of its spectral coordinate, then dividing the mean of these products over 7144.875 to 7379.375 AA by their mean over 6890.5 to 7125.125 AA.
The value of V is 1.1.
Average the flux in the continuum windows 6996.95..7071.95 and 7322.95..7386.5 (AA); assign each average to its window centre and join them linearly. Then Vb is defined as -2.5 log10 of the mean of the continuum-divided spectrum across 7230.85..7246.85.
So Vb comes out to 0.068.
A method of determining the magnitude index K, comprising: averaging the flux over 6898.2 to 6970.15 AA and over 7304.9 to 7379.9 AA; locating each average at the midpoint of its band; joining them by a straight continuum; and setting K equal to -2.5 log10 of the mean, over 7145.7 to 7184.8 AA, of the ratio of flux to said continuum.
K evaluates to 0.08 mag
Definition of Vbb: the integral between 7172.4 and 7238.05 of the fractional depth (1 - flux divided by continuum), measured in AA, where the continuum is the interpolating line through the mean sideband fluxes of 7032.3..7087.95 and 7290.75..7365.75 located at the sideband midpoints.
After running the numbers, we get 4.63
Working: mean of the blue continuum 12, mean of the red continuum 12.4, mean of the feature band 11.4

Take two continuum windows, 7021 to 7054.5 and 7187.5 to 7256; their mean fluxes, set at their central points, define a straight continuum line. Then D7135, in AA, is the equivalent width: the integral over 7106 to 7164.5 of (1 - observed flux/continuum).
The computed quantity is 4.04 AA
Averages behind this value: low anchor 12.3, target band 11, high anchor 11.4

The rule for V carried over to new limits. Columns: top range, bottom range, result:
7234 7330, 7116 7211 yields 1.13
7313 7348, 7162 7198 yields 1.15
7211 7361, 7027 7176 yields 1.11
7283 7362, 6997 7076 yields 1.12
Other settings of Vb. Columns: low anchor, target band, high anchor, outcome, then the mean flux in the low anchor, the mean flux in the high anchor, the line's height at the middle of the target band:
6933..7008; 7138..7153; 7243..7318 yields 0.11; 11.6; 12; 11.8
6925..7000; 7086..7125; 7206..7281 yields 0.03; 11.5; 11.7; 11.6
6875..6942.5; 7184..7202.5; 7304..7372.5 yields 0.06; 10.4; 12.5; 11.8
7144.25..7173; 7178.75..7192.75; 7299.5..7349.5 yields 0.01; 11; 12.5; 11.2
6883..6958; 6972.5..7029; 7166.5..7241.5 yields -0.07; 10.7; 11.4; 10.9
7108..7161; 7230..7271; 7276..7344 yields 0.00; 11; 12.3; 11.8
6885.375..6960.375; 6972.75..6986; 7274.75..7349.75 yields -0.04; 10.8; 12.3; 11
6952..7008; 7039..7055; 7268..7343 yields -0.07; 11.7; 12.3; 11.8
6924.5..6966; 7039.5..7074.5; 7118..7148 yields -0.10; 11.4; 10.9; 11.1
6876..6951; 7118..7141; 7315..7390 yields 0.06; 10.6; 12.6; 11.6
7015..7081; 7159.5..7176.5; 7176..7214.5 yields 0.02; 12.1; 11.1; 11.3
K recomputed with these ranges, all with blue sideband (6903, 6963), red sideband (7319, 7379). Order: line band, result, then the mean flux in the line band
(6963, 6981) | -0.03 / 11.5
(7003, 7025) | -0.03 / 11.7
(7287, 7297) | 0.03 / 12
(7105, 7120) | 0.03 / 11.4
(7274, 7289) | 0.04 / 11.9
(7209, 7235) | 0.04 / 11.7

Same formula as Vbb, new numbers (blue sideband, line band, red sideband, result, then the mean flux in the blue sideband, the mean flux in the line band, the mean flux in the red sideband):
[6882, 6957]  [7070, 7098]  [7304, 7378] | -0.4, 10.7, 11.6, 12.5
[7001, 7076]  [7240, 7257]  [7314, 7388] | 1.3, 12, 11.5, 12.6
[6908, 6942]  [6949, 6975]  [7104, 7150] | -2.4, 10.7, 11.7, 11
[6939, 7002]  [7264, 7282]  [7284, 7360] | 0.2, 11.6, 12.1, 12.3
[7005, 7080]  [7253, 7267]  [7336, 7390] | 0.5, 12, 12.1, 12.7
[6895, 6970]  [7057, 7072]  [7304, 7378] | -0.6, 11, 12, 12.5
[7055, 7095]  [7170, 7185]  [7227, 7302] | 0.7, 11.7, 11.2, 11.9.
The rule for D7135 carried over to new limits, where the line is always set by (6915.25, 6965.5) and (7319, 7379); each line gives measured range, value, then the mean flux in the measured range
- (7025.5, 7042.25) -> -0.8 AA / 12.1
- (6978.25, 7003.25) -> -0.4 AA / 11.6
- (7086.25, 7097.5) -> 0.6 AA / 11.1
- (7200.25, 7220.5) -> 1.7 AA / 11.1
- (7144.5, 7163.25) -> 1.7 AA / 10.8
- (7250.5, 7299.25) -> 1.1 AA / 12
